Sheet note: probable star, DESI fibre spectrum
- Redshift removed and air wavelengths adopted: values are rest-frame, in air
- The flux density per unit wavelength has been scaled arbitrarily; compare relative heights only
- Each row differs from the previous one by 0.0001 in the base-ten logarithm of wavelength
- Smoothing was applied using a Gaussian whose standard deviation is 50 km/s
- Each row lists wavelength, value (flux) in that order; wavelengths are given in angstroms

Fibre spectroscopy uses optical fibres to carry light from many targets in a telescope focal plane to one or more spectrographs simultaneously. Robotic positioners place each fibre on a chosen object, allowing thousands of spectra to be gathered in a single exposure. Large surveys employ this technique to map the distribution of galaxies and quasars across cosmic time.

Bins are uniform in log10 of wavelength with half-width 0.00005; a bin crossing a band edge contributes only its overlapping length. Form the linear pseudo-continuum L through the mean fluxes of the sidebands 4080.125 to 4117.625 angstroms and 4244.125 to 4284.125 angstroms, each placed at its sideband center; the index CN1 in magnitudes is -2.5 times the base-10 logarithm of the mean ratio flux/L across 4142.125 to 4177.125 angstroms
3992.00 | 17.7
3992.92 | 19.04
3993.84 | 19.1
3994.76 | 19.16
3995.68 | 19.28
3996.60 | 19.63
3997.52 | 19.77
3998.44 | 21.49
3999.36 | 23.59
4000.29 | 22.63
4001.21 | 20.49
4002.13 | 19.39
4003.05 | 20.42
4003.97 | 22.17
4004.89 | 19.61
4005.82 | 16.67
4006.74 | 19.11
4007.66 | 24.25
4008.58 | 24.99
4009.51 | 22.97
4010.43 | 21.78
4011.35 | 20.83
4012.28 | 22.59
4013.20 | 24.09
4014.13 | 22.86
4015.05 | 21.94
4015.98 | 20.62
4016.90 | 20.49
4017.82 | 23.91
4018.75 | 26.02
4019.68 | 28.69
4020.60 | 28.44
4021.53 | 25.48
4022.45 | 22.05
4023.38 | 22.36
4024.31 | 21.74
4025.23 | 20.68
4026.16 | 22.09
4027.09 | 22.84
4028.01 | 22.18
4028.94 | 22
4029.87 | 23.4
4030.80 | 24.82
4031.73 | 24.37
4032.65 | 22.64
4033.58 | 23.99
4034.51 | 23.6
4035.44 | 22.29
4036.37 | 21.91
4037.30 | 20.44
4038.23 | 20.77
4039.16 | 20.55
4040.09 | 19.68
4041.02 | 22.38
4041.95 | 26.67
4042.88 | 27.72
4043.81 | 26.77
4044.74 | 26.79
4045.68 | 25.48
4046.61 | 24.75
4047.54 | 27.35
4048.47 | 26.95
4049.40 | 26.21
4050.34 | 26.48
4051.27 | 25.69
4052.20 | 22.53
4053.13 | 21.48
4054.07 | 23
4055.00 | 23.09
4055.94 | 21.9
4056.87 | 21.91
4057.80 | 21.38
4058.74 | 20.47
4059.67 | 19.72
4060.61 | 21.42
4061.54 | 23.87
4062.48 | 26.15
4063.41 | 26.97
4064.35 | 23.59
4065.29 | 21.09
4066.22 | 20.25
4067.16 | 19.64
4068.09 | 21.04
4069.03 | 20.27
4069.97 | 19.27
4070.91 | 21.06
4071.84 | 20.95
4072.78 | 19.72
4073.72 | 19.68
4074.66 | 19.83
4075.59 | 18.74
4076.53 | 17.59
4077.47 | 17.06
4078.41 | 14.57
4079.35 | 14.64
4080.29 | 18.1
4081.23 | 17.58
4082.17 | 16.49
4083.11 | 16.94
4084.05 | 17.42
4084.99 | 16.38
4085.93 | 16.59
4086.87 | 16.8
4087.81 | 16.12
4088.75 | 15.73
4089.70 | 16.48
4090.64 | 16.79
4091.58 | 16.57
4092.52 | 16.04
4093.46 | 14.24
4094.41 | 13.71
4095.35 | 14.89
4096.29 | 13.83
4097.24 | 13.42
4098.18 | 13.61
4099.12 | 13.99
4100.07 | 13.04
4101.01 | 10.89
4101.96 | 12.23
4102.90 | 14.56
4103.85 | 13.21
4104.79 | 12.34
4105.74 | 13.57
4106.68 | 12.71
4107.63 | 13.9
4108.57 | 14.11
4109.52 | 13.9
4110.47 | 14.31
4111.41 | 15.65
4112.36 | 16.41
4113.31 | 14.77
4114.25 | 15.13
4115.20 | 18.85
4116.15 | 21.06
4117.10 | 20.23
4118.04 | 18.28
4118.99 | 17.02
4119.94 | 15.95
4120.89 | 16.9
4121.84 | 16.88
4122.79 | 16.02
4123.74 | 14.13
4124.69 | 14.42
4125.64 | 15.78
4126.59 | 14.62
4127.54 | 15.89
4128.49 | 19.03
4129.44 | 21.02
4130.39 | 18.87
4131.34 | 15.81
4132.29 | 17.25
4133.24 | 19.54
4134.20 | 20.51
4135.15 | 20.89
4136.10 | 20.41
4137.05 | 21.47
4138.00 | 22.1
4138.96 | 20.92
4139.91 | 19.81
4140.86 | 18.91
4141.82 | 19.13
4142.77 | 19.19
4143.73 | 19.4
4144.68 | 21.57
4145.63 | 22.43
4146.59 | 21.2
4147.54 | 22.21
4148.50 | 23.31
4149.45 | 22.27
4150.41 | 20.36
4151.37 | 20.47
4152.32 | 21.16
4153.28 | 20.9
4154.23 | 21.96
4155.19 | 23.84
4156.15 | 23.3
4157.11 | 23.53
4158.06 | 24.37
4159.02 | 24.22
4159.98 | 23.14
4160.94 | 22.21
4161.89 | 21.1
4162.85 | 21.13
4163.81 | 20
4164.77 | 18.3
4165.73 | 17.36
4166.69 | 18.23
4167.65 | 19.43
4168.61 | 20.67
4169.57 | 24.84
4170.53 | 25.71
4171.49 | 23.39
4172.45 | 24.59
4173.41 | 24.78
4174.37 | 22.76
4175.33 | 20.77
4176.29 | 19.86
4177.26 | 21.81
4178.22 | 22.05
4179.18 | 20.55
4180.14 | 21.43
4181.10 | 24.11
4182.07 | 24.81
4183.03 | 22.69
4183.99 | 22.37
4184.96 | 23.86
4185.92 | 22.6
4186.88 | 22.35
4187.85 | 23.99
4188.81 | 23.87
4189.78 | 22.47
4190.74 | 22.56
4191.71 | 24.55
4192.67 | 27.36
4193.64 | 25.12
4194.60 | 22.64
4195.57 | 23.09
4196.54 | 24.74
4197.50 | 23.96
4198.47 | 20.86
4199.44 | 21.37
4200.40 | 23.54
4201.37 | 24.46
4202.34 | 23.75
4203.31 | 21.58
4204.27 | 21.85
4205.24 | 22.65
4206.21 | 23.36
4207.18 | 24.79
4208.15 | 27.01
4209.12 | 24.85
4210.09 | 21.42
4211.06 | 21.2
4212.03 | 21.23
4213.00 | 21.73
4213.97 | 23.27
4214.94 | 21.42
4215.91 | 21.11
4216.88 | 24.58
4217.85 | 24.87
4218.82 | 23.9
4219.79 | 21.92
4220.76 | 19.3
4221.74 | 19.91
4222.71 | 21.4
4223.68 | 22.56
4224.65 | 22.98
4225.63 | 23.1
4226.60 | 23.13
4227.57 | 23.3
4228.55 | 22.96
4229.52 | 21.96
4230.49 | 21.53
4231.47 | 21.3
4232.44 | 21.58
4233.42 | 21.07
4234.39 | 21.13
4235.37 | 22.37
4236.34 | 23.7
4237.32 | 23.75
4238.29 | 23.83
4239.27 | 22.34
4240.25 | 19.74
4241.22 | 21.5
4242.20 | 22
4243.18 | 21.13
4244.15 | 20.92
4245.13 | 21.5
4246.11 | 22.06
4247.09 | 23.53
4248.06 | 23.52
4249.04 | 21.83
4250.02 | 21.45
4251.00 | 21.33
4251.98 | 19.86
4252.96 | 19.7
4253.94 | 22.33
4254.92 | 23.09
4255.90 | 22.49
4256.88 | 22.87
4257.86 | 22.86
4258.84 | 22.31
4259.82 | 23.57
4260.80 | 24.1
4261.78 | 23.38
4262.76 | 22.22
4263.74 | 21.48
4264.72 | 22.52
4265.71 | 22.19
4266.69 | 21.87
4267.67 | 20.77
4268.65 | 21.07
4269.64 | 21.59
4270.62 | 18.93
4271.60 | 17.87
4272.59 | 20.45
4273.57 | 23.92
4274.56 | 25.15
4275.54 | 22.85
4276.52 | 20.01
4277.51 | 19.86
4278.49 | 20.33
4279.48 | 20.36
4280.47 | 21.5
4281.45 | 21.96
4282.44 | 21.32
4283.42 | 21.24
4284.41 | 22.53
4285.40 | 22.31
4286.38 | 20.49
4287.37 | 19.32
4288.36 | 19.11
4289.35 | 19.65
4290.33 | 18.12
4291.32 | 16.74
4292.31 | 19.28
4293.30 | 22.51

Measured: -0.23 mag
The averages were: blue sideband 15.3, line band 21.8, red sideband 21.8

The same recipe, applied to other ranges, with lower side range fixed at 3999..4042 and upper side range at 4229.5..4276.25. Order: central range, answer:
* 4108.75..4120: 0.31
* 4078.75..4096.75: 0.36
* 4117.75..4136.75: 0.26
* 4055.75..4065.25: -0.02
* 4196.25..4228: -0.03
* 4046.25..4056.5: -0.10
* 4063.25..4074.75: 0.07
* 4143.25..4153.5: 0.04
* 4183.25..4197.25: -0.07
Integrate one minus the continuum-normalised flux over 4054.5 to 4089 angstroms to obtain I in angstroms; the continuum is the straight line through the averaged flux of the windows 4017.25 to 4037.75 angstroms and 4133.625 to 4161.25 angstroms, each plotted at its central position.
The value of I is 4.80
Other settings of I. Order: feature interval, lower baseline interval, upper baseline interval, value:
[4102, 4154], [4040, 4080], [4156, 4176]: 9.8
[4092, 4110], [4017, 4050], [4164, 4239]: 7.5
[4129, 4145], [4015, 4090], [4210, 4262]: 1.6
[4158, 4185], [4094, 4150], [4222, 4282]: -4.4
